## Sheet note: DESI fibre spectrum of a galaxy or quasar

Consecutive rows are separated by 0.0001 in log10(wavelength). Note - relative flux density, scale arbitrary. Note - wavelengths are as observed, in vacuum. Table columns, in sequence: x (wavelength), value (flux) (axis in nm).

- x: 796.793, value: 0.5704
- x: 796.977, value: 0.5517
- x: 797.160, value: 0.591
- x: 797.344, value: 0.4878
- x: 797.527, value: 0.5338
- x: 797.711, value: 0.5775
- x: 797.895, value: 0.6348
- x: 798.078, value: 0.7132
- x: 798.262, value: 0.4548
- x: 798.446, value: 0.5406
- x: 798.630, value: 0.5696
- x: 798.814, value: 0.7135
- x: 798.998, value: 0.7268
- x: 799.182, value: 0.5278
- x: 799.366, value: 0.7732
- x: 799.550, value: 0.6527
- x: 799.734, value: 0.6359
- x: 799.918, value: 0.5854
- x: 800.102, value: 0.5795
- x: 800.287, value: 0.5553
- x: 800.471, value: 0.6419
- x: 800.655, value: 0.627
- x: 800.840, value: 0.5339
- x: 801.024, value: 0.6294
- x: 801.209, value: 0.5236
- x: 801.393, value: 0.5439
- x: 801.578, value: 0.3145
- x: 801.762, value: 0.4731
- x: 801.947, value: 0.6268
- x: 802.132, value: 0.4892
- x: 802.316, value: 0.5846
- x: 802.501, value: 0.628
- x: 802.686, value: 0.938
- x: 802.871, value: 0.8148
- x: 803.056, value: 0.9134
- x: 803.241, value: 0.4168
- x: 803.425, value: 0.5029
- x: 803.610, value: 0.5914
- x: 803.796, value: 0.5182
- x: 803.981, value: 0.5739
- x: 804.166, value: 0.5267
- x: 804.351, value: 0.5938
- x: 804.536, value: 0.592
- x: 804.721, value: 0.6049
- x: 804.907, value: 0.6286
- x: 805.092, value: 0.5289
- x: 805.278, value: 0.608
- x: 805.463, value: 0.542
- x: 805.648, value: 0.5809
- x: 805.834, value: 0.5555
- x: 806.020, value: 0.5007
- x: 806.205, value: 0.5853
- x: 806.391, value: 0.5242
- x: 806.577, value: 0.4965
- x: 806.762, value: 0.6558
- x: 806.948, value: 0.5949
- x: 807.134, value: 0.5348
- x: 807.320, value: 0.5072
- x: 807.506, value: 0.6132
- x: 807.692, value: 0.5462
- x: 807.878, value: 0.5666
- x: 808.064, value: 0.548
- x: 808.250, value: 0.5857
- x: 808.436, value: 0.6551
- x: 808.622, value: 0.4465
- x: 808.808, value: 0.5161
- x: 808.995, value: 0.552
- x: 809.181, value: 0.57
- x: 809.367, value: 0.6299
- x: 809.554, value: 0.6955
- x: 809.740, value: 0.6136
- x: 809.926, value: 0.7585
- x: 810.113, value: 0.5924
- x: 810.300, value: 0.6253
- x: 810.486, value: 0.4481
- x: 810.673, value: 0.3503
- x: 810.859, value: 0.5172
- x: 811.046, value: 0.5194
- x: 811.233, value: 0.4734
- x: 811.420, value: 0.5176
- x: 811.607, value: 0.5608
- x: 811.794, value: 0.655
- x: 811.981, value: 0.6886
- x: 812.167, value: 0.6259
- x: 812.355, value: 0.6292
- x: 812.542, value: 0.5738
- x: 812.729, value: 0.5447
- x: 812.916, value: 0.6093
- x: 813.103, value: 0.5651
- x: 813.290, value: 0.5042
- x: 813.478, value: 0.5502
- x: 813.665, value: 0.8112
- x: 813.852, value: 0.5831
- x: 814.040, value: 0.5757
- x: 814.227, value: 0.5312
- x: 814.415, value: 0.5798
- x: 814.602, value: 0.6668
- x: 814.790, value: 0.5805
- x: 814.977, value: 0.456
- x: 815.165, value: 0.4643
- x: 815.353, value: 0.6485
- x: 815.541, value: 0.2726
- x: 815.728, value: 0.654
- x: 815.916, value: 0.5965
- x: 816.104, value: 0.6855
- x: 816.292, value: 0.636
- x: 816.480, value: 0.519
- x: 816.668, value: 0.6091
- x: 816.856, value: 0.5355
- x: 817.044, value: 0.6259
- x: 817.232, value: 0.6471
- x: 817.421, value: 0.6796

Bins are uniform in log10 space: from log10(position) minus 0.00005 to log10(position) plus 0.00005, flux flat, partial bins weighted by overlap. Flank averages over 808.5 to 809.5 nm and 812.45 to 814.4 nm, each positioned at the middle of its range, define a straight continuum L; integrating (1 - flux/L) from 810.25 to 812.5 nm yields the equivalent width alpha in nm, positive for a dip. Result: 0.08 nm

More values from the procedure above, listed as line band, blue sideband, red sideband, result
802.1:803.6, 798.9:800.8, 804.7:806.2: -0.17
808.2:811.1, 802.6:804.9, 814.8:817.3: 0.16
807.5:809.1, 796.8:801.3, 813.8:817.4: 0.08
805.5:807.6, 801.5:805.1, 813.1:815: 0.12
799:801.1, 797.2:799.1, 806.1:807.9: -0.11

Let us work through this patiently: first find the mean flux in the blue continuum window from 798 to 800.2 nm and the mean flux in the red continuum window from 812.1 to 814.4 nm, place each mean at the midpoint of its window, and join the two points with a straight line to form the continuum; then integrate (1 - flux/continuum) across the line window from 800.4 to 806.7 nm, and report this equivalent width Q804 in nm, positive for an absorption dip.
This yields 0.319 nm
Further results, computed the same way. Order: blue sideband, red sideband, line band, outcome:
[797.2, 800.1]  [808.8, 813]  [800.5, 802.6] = 0.19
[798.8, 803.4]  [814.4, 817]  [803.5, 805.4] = 0.09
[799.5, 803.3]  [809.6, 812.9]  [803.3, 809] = 0.29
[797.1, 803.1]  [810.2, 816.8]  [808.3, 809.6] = 0.01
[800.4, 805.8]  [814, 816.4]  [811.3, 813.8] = -0.14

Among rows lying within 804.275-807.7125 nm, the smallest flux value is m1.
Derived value 0.4965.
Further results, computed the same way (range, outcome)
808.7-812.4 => 0.3503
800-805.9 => 0.3145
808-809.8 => 0.4465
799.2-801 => 0.5339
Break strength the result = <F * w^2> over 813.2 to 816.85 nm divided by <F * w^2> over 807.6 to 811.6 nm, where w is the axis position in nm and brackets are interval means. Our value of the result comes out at 1.0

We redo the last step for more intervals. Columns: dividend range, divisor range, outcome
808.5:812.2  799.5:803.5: 0.97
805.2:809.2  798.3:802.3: 0.98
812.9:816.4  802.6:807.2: 0.99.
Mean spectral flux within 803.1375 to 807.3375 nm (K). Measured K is 0.557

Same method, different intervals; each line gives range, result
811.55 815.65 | 0.577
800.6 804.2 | 0.589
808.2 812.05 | 0.569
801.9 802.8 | 0.658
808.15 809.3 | 0.556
